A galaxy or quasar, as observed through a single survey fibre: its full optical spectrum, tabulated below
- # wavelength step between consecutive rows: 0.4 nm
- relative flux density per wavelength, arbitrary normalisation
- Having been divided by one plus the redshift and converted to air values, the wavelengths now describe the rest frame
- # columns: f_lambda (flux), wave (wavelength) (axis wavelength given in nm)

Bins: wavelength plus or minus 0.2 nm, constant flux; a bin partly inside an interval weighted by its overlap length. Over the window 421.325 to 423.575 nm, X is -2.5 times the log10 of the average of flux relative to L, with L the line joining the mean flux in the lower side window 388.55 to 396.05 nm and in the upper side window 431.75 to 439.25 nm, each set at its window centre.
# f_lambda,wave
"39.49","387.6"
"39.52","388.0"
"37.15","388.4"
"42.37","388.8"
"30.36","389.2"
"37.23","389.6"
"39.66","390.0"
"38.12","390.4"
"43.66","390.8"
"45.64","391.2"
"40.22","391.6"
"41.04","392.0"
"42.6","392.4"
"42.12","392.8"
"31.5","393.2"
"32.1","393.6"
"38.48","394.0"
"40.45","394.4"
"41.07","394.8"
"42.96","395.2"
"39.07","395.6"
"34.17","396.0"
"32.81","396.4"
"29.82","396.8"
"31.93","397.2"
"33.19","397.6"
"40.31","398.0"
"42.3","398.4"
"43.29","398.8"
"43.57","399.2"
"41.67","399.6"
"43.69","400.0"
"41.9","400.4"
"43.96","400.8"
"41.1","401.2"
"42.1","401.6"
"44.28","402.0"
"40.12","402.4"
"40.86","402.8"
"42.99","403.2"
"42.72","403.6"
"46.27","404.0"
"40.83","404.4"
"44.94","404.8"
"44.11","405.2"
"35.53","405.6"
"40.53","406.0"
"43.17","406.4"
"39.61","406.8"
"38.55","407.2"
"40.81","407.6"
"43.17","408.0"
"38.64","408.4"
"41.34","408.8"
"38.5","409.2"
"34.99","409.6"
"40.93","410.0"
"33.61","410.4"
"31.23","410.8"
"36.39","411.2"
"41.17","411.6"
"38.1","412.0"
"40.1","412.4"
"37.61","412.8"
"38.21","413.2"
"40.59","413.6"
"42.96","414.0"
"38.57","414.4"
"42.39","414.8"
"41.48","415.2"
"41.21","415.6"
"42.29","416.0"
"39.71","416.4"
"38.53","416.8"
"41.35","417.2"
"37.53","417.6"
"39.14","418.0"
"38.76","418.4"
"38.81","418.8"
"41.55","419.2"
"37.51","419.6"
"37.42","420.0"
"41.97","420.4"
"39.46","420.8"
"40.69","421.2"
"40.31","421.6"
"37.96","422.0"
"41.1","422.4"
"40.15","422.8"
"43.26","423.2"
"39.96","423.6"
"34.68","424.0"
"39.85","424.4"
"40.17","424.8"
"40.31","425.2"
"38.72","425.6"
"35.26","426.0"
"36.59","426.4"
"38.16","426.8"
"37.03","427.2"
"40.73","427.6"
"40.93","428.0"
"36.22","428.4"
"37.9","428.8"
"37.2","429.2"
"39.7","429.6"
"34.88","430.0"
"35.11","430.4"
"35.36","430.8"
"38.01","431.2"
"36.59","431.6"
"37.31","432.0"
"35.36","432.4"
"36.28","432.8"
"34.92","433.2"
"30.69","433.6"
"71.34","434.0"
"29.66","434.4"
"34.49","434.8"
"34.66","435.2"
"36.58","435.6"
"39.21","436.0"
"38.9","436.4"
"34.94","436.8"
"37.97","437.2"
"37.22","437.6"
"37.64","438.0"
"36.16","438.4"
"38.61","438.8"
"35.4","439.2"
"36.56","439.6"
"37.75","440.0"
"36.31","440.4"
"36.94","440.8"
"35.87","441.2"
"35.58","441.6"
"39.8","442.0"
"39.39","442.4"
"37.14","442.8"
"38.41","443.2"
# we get -0.06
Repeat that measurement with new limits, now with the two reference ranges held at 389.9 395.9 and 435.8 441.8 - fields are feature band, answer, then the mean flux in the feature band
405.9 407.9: -0.046 mag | 40.7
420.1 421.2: -0.063 mag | 40.4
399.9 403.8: -0.082 mag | 42.3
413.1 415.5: -0.063 mag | 40.8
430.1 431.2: 0.053 mag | 35.7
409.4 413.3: 0.042 mag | 37.2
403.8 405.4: -0.129 mag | 44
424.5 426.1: -0.030 mag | 38.9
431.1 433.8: 0.056 mag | 35.5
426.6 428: -0.036 mag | 39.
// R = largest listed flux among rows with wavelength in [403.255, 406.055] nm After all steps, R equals 46.27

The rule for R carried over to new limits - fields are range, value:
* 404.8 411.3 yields 44.94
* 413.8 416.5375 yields 42.96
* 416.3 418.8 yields 41.35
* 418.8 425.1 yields 43.26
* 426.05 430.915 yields 40.93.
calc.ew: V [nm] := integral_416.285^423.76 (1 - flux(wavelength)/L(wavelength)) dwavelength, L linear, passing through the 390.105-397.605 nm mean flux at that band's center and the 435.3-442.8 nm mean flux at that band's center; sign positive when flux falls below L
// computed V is -0.43 nm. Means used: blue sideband 38.1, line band 39.7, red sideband 37.2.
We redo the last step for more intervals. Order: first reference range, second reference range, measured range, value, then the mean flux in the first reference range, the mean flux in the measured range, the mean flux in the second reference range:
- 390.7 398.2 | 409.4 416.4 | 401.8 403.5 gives -0.163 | 38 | 42.1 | 39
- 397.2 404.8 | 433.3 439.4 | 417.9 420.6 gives 0.041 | 41.8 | 39.3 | 38.2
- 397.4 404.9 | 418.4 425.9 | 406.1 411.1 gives 0.303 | 42.1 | 38.7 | 39.6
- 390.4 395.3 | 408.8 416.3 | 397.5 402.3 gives -0.276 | 40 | 41.9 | 39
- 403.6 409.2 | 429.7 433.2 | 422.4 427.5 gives -0.180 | 41.3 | 38.8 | 36.1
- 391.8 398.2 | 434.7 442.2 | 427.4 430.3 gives -0.092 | 37.1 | 38.1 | 36.9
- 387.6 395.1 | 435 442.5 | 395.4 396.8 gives 0.157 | 39.1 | 34.6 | 37.1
